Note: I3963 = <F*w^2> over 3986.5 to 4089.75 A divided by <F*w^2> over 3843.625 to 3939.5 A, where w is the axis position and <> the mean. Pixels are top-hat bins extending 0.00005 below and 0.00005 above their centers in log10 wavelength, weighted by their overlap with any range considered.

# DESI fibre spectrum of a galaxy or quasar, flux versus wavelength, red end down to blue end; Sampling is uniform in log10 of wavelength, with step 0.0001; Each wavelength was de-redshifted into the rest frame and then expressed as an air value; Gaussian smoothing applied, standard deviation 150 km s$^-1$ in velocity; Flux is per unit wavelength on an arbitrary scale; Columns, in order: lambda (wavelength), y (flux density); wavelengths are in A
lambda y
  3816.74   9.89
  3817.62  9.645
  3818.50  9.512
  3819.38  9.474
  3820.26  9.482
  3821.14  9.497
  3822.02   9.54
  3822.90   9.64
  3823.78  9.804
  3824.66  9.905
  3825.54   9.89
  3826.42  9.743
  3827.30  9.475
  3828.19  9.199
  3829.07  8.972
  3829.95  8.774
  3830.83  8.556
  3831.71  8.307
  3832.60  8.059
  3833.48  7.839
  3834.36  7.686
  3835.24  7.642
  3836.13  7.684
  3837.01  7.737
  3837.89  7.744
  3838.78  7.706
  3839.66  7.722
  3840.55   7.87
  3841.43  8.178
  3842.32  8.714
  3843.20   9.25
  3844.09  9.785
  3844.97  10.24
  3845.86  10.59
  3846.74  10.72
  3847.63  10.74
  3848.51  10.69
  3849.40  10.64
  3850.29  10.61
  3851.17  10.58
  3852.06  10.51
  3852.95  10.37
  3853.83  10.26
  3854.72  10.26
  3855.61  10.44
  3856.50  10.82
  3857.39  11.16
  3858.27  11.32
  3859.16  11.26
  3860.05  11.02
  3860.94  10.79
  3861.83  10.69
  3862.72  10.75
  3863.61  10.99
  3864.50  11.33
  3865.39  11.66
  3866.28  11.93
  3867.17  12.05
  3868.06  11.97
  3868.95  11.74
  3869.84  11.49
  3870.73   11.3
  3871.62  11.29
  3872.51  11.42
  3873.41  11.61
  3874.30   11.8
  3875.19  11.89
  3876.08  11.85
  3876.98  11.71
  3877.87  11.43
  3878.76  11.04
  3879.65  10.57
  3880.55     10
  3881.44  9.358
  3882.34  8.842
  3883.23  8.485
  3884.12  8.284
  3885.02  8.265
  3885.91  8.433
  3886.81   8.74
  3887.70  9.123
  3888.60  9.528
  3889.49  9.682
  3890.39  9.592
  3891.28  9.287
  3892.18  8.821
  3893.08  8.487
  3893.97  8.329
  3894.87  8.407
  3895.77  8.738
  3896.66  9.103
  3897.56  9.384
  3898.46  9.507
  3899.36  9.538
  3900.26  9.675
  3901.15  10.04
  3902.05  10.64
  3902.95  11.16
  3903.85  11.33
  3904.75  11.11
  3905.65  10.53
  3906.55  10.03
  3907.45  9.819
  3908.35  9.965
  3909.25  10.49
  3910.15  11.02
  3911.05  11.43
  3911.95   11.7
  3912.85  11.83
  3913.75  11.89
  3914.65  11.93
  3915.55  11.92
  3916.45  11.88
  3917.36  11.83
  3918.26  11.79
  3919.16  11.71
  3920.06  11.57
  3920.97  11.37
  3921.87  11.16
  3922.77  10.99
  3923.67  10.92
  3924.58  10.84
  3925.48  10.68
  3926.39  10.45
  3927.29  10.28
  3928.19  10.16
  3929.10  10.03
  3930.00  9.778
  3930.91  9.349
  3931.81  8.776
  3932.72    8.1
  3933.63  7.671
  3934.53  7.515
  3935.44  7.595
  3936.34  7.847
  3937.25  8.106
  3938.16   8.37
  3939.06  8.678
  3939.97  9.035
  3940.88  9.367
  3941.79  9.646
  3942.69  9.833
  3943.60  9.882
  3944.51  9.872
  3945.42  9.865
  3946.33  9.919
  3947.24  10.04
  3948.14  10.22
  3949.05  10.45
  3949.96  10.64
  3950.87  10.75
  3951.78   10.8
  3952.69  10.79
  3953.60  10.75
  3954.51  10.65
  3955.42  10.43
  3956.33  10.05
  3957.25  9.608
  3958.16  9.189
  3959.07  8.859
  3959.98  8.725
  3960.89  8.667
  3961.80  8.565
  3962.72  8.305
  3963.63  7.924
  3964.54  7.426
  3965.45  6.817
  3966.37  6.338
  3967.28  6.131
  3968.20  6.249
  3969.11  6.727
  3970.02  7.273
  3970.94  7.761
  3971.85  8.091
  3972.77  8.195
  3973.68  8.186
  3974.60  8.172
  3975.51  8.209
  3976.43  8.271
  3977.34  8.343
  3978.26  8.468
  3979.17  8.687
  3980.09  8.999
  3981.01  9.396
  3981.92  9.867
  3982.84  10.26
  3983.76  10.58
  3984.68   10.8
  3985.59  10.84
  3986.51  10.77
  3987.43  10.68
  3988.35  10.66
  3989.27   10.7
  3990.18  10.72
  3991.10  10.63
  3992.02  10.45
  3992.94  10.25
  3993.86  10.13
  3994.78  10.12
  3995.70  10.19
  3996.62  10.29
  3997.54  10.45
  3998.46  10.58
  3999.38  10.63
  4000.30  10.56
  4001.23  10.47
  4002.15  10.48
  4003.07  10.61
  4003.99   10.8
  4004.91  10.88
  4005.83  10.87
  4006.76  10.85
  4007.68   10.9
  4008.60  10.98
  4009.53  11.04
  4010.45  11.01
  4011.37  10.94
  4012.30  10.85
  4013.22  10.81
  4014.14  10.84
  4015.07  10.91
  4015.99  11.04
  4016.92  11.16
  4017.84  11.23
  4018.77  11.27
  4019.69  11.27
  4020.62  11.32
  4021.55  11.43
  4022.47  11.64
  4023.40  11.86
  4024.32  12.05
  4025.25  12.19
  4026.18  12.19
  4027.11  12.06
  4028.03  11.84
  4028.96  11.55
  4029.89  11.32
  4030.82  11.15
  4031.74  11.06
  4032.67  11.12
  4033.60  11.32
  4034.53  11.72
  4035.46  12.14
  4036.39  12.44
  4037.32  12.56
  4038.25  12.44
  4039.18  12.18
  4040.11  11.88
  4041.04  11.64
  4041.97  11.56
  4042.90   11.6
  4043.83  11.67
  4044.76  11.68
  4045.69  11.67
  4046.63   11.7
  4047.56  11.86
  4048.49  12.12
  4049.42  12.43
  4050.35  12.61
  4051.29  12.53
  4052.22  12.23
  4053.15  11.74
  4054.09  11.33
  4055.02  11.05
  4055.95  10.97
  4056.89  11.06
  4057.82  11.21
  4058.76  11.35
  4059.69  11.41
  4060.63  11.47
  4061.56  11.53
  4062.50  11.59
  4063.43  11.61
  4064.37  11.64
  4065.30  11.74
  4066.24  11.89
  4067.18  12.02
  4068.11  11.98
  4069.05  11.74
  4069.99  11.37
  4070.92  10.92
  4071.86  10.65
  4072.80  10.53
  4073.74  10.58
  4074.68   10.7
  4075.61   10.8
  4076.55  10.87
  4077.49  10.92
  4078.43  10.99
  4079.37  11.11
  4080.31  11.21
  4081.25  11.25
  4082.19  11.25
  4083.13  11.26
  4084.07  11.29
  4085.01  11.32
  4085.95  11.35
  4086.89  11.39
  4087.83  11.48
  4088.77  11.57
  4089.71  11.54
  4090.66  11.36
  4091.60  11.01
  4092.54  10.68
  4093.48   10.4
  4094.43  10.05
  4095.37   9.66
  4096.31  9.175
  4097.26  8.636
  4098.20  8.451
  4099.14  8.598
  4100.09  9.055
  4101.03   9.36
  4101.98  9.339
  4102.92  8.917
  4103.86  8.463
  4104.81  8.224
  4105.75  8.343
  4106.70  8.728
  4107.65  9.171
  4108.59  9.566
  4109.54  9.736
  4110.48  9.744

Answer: 1.18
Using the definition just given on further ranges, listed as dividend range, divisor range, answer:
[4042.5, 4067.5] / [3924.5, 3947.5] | 1.34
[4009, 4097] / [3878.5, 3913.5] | 1.26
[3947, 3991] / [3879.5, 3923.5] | 0.93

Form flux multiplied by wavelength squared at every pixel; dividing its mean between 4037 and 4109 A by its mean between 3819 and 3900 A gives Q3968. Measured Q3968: 1.2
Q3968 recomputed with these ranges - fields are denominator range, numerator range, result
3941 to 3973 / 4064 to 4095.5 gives 1.31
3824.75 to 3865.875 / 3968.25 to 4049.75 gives 1.20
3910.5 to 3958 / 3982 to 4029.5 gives 1.11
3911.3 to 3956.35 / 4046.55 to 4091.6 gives 1.20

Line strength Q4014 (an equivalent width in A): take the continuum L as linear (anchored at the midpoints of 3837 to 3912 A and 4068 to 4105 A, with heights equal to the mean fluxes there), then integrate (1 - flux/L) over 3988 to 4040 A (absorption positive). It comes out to -3.8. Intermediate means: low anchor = 10.2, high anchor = 10.5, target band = 11.1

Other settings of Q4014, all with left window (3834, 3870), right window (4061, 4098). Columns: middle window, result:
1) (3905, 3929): -1.58 A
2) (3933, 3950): 2.18 A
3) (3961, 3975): 4.08 A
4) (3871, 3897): 1.13 A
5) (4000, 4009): 0.00 A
